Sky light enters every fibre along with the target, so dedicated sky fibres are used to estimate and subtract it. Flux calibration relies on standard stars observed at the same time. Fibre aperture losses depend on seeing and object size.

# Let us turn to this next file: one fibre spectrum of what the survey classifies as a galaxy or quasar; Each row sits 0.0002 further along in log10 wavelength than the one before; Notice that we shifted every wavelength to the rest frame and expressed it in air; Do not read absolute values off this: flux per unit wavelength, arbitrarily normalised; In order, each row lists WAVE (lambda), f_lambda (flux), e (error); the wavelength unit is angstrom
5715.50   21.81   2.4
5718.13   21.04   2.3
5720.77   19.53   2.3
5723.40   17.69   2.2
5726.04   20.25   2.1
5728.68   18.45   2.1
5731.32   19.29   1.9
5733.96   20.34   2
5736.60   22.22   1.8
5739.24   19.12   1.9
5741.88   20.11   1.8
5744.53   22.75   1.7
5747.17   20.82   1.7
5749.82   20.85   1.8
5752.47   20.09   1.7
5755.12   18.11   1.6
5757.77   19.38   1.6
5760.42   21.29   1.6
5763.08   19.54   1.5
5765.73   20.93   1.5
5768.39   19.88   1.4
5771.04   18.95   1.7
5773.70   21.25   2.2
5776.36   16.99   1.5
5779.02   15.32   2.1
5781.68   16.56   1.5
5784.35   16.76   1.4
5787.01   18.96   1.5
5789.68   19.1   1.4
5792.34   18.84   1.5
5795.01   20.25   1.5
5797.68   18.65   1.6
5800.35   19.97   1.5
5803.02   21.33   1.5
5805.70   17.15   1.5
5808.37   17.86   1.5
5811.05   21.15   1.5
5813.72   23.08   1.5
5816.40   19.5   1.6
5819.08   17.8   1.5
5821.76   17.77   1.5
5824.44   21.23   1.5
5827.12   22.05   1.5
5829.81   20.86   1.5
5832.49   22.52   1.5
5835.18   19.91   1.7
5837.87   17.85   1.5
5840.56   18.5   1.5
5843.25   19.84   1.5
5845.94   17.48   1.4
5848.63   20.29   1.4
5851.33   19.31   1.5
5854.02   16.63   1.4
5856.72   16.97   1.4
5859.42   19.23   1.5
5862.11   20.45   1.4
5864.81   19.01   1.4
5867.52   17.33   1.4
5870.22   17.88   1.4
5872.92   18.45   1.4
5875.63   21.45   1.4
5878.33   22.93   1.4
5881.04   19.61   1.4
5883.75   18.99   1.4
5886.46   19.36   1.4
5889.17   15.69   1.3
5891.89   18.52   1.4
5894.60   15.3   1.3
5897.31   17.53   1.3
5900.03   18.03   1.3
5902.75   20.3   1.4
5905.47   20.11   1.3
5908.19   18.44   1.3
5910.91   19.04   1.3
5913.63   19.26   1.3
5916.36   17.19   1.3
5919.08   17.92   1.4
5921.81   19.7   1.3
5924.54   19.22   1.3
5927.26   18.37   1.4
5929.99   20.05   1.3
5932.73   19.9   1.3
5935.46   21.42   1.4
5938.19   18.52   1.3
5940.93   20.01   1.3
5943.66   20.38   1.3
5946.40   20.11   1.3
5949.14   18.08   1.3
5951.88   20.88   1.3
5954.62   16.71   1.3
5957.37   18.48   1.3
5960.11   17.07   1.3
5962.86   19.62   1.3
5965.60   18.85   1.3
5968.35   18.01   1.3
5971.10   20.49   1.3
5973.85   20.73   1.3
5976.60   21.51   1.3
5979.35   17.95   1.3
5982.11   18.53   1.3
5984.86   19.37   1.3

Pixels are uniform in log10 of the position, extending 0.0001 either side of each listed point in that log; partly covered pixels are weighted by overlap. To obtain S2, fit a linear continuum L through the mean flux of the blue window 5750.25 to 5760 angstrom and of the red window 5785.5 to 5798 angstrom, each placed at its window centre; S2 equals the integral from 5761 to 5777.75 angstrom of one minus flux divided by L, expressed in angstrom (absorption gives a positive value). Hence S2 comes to -0.2 angstrom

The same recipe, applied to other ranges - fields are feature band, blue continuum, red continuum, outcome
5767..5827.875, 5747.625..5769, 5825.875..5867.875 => 1.8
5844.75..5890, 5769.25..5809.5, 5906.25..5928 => -0.7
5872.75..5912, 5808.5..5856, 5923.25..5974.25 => 1.1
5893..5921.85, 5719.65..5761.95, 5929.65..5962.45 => 1.5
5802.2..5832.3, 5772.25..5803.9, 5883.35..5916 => -2.4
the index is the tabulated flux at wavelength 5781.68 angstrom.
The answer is 16.56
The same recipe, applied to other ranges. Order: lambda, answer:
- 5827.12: 22.05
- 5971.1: 20.49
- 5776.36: 16.99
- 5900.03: 18.03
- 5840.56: 18.5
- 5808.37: 17.86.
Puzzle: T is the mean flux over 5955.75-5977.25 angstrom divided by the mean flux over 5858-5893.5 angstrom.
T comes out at 1.01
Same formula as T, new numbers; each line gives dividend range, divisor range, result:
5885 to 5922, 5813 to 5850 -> 0.92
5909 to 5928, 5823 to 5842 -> 0.92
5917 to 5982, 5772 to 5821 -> 1.02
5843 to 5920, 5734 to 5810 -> 0.96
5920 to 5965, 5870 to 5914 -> 1.02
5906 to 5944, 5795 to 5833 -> 0.96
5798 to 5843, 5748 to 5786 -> 1.05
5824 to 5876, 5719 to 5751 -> 0.96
